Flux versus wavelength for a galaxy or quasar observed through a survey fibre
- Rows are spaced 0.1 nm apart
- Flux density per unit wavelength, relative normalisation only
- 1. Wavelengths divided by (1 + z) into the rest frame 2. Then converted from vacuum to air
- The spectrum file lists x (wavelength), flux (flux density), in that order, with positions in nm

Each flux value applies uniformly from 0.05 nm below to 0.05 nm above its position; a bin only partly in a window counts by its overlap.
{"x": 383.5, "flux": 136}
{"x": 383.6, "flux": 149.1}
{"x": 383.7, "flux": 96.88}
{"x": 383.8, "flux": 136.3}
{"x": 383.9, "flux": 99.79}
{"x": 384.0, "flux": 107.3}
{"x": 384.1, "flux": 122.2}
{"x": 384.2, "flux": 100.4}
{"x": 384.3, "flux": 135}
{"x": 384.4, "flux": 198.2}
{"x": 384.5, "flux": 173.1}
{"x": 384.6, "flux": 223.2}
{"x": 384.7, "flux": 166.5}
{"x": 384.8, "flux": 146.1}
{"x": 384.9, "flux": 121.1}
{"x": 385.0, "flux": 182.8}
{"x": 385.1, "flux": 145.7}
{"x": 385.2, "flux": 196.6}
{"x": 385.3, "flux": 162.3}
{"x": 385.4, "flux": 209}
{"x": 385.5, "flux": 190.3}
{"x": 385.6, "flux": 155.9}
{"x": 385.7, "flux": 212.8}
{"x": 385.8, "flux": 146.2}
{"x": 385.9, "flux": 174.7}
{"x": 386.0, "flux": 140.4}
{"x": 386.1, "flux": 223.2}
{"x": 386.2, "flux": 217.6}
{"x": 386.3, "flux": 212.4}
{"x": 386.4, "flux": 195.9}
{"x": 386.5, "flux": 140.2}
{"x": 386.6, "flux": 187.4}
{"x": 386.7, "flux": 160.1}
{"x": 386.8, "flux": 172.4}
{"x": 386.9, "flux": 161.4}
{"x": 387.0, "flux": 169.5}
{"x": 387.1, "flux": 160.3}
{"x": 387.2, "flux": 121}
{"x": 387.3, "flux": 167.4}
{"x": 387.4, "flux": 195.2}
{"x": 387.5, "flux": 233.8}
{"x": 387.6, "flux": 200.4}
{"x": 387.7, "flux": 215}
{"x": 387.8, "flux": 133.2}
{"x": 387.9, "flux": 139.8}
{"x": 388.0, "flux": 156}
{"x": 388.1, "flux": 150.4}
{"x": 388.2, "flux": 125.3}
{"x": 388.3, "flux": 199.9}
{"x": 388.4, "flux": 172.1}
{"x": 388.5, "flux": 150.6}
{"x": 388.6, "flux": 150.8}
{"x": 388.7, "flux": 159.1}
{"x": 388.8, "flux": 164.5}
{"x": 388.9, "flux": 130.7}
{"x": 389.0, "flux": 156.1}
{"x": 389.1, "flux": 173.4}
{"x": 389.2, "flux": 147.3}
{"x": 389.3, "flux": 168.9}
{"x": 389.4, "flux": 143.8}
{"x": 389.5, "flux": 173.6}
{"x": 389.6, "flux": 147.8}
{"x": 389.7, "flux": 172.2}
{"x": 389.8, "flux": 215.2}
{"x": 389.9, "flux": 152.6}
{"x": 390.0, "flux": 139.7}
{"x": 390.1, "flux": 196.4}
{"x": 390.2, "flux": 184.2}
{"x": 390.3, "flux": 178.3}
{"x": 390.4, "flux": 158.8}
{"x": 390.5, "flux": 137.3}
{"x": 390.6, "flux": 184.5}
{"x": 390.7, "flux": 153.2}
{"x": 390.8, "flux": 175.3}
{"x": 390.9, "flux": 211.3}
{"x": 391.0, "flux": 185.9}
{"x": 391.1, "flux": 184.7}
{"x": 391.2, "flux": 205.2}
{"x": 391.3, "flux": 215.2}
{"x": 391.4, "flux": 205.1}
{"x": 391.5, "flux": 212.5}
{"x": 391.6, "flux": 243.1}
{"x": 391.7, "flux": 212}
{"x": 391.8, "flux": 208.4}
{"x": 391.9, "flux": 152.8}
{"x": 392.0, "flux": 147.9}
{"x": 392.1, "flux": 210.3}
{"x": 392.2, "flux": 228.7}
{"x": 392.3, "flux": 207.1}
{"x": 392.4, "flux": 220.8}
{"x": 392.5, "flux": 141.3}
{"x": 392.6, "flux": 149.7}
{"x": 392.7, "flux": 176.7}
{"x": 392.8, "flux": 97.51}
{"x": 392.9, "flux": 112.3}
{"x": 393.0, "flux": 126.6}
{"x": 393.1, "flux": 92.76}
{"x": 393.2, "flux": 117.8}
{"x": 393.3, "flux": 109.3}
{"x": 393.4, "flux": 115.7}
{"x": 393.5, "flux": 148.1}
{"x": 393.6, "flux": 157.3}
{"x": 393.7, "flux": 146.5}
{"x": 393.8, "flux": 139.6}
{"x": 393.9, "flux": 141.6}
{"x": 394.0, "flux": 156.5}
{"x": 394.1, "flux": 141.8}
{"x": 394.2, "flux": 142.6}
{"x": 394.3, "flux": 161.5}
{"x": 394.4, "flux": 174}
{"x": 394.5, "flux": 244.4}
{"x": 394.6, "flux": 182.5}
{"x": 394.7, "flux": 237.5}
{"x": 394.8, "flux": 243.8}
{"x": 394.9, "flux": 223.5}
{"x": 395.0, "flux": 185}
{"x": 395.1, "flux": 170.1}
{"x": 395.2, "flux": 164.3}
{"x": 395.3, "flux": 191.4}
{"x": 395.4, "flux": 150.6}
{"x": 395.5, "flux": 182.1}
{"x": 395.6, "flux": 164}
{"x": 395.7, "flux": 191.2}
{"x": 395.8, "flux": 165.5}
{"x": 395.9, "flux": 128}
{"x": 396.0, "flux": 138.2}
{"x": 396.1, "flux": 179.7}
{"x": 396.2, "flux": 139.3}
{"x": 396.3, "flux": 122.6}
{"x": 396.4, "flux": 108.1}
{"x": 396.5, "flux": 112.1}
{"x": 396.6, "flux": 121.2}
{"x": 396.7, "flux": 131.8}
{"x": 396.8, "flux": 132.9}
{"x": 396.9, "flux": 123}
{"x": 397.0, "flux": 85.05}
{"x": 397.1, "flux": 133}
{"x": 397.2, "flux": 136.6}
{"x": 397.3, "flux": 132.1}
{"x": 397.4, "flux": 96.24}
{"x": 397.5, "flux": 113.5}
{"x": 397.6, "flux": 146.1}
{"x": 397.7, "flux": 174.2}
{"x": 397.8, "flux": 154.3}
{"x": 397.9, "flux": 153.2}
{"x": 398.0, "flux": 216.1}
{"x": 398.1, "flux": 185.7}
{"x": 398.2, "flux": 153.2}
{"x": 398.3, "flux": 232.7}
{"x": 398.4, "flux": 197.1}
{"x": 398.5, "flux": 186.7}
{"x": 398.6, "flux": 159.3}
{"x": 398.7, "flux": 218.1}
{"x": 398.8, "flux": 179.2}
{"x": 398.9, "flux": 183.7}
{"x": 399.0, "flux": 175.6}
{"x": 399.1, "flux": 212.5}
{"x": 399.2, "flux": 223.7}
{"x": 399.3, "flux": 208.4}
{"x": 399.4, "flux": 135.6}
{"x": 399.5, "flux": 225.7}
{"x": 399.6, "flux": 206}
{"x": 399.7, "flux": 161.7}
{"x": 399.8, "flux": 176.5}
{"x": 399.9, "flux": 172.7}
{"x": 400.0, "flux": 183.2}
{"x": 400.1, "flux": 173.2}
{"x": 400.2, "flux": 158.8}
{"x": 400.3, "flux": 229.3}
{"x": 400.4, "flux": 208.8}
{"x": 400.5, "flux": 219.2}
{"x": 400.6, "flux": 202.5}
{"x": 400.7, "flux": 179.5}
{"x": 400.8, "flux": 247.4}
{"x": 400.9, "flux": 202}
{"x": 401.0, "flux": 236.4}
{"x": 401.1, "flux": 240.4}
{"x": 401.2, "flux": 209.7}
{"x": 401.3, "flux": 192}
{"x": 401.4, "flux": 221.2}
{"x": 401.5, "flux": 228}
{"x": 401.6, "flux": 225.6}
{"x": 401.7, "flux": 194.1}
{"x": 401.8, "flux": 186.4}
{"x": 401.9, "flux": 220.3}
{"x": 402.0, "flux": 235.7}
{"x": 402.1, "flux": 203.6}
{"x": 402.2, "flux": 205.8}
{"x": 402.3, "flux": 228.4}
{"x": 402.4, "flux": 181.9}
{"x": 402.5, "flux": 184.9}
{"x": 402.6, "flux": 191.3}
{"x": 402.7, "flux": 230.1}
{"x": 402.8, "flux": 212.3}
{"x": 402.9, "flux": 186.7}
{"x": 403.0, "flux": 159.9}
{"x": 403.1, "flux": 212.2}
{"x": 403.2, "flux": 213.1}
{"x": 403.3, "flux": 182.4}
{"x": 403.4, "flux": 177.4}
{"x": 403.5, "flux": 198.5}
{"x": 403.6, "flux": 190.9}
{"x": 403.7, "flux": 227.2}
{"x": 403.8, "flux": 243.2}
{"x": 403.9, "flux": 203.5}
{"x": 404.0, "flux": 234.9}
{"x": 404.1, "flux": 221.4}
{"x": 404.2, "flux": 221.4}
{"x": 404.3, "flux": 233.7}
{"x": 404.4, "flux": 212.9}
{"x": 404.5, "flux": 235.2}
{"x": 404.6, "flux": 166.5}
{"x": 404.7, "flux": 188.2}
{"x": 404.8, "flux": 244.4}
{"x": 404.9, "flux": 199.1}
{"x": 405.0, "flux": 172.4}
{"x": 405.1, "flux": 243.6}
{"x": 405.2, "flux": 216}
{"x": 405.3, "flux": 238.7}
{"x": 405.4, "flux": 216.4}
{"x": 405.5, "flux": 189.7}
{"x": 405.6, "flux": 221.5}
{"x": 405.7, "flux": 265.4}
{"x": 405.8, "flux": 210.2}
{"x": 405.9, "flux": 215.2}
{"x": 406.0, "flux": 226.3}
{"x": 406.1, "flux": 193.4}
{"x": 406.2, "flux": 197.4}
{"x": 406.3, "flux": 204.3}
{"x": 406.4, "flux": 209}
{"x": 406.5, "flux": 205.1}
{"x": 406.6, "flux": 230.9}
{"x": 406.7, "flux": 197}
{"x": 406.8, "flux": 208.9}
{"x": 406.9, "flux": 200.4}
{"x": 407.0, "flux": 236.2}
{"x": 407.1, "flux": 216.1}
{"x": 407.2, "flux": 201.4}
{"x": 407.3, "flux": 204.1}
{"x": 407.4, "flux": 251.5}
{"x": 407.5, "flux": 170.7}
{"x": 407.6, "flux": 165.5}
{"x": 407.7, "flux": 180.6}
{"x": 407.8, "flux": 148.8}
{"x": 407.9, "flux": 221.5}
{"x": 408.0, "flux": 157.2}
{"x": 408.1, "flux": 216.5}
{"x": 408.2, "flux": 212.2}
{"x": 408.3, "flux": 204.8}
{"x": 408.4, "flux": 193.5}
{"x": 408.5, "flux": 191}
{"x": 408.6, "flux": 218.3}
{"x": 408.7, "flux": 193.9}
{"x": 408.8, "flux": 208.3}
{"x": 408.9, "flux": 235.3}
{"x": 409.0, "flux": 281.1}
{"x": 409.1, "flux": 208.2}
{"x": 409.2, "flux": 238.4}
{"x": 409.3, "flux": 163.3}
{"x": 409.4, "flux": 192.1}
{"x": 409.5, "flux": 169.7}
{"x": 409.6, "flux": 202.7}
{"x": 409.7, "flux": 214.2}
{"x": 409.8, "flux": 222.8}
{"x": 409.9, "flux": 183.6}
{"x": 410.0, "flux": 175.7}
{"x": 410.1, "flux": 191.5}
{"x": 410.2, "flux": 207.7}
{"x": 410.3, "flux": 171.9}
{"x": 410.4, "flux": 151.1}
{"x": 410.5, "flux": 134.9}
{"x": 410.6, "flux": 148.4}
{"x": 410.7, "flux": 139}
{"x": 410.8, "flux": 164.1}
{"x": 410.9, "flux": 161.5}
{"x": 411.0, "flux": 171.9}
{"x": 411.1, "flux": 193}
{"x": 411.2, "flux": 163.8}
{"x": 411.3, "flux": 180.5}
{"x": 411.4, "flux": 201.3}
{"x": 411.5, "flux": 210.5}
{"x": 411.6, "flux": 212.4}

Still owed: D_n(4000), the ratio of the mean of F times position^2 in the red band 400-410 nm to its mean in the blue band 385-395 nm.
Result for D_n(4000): 1.30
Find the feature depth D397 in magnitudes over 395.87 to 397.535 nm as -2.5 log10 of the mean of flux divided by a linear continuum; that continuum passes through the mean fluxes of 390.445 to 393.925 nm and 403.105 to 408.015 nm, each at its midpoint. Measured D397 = 0.40 mag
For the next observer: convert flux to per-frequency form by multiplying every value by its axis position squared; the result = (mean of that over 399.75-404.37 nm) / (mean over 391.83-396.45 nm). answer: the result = 1.3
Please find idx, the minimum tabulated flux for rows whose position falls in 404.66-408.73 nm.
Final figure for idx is 148.8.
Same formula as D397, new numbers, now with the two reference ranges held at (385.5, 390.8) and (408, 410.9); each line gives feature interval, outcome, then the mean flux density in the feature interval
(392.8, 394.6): 0.22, 143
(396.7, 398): 0.31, 135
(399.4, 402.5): -0.11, 204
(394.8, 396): 0.01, 176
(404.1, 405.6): -0.14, 213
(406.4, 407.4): -0.12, 213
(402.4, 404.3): -0.11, 205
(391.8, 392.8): -0.03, 179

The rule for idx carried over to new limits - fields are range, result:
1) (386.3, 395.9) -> 92.76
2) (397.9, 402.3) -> 135.6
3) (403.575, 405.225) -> 166.5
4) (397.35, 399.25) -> 96.24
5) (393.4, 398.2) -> 85.05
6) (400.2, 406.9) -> 159.9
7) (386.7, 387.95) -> 121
